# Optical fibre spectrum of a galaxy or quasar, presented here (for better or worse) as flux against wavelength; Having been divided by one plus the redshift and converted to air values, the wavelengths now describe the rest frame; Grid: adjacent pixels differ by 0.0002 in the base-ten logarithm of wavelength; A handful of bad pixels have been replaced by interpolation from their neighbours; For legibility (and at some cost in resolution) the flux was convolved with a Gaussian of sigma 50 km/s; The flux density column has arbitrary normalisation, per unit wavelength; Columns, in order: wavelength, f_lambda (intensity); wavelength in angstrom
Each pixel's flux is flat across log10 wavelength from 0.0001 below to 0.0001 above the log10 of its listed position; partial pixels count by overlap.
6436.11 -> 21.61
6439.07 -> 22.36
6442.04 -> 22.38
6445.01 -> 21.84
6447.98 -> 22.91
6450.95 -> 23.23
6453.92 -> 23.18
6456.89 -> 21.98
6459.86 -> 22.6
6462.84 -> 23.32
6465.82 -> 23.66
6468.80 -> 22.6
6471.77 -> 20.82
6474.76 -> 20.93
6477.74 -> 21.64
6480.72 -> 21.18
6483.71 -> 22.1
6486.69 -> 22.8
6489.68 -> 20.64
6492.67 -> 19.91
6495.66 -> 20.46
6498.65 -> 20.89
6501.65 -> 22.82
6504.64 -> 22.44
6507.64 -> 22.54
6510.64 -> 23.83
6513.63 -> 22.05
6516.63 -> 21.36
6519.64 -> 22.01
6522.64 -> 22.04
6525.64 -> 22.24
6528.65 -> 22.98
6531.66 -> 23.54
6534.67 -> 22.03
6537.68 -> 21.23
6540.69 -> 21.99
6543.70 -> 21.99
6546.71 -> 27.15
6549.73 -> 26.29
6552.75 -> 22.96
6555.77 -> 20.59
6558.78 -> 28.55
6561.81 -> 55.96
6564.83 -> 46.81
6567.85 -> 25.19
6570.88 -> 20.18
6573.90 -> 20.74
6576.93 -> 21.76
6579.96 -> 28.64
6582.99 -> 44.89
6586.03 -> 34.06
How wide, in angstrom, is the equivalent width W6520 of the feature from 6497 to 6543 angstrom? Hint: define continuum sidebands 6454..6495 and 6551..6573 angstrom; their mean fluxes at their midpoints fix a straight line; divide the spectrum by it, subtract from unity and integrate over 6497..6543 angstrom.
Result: 7.5 angstrom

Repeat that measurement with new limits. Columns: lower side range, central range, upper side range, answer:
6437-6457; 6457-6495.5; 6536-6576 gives 3.3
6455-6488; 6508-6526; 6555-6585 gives 2.9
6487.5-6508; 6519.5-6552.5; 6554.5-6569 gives 7.6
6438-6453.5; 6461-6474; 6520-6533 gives 0.1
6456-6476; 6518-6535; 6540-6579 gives 2.2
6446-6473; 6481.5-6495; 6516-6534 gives 0.8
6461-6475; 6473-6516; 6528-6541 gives 1.2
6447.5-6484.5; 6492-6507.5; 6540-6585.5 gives 2.0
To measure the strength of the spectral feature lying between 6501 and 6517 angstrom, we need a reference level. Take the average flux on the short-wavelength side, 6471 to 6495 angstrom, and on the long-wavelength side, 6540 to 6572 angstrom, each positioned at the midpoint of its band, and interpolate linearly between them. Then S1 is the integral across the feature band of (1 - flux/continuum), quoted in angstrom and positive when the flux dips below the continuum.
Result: 1.0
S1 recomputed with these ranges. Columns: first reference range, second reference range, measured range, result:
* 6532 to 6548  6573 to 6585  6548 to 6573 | -3.88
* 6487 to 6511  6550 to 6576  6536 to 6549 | 1.88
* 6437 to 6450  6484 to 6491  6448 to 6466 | -0.60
